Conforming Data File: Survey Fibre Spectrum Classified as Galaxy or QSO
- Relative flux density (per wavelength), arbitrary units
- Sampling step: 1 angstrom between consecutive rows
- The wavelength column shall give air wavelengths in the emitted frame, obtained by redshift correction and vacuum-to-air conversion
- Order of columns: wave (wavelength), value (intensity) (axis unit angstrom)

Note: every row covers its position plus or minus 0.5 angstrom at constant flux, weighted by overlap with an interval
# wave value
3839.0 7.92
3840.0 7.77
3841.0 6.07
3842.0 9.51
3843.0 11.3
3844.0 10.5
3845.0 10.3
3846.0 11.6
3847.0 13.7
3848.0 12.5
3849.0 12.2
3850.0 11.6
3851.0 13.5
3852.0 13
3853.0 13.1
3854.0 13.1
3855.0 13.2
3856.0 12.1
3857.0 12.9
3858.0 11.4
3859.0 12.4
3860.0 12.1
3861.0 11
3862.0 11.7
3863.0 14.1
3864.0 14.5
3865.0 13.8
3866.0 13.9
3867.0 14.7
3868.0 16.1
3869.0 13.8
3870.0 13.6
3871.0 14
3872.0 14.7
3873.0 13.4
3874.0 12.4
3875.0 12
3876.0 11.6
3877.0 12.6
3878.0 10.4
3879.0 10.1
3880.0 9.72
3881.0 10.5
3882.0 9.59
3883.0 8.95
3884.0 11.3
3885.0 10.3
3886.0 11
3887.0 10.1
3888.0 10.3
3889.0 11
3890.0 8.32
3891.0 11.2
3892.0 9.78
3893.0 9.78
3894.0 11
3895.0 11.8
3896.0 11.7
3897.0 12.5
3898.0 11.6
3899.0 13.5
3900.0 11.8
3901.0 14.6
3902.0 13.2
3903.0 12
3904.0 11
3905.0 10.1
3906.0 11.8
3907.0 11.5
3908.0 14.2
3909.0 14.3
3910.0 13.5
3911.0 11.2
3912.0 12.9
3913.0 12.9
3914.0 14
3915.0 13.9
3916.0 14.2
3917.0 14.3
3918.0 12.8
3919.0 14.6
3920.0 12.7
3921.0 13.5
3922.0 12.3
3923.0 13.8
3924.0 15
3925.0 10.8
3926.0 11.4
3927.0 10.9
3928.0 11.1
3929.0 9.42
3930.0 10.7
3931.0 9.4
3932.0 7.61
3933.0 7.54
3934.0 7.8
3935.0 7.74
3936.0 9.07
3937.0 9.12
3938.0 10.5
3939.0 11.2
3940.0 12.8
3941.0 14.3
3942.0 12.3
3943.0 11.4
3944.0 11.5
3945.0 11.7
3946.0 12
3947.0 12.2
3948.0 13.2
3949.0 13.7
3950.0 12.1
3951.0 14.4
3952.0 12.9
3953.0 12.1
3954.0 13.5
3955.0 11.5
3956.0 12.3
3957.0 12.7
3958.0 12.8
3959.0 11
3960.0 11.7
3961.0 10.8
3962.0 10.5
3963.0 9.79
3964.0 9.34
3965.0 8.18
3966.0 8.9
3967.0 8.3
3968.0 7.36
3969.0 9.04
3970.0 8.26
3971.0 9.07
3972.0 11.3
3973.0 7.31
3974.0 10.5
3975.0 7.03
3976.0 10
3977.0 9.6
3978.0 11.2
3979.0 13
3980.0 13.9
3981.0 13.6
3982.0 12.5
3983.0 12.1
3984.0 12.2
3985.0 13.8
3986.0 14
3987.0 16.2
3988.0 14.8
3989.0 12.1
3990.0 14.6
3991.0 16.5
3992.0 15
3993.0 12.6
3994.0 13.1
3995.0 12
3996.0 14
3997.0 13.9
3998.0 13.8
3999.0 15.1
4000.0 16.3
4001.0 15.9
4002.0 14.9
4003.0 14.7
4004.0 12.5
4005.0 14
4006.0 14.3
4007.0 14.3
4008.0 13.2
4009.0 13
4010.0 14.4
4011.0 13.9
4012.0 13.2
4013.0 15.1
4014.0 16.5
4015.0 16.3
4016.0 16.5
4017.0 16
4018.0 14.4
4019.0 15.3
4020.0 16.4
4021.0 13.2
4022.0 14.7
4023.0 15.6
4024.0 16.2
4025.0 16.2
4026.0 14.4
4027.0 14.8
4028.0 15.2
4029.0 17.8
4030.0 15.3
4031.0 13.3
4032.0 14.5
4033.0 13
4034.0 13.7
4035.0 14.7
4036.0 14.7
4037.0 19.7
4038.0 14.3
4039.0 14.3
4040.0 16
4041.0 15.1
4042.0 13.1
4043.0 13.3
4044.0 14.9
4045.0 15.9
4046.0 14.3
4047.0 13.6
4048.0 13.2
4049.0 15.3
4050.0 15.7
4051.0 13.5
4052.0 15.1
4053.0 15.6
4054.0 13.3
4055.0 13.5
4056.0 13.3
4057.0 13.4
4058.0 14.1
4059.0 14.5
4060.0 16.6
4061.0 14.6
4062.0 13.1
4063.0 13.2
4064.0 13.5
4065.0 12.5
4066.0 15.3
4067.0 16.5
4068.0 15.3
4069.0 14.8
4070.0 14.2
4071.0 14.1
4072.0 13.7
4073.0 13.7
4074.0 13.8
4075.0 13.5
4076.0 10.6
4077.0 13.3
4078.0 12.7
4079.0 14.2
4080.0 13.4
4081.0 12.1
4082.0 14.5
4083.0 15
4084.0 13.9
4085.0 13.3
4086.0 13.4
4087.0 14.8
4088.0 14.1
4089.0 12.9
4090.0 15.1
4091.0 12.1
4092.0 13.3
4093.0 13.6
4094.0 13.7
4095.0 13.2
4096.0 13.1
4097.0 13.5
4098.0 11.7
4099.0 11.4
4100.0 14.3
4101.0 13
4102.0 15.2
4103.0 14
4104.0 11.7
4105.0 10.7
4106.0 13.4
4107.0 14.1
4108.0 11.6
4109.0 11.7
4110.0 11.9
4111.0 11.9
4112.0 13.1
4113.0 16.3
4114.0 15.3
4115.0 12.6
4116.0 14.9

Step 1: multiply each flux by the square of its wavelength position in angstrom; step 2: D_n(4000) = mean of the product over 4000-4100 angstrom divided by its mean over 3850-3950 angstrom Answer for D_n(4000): 1.29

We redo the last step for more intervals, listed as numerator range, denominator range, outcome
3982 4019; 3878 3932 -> 1.28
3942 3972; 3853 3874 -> 0.88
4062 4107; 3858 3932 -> 1.23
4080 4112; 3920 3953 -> 1.25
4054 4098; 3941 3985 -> 1.30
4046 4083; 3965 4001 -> 1.21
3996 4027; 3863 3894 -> 1.34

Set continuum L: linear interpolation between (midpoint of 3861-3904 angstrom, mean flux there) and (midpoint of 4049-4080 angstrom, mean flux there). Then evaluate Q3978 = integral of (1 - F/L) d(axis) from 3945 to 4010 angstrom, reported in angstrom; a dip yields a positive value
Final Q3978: 3.8 angstrom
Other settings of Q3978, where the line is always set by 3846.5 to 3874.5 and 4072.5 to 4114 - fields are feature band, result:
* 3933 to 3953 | 2.6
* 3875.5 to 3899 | 4.4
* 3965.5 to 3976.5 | 3.7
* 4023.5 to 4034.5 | -1.4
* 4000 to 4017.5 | -1.9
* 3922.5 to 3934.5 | 2.5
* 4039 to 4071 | -2.8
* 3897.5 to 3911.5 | 0.8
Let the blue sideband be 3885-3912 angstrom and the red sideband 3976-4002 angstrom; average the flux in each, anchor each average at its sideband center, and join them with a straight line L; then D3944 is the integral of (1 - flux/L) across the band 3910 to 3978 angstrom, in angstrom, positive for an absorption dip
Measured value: 7.4 angstrom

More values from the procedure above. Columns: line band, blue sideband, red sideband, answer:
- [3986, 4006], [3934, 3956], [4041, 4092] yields -2.5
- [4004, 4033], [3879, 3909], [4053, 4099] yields -4.3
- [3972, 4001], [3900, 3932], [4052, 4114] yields 0.0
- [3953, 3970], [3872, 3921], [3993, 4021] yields 3.7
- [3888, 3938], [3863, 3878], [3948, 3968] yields 3.4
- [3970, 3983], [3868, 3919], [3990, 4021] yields 3.0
